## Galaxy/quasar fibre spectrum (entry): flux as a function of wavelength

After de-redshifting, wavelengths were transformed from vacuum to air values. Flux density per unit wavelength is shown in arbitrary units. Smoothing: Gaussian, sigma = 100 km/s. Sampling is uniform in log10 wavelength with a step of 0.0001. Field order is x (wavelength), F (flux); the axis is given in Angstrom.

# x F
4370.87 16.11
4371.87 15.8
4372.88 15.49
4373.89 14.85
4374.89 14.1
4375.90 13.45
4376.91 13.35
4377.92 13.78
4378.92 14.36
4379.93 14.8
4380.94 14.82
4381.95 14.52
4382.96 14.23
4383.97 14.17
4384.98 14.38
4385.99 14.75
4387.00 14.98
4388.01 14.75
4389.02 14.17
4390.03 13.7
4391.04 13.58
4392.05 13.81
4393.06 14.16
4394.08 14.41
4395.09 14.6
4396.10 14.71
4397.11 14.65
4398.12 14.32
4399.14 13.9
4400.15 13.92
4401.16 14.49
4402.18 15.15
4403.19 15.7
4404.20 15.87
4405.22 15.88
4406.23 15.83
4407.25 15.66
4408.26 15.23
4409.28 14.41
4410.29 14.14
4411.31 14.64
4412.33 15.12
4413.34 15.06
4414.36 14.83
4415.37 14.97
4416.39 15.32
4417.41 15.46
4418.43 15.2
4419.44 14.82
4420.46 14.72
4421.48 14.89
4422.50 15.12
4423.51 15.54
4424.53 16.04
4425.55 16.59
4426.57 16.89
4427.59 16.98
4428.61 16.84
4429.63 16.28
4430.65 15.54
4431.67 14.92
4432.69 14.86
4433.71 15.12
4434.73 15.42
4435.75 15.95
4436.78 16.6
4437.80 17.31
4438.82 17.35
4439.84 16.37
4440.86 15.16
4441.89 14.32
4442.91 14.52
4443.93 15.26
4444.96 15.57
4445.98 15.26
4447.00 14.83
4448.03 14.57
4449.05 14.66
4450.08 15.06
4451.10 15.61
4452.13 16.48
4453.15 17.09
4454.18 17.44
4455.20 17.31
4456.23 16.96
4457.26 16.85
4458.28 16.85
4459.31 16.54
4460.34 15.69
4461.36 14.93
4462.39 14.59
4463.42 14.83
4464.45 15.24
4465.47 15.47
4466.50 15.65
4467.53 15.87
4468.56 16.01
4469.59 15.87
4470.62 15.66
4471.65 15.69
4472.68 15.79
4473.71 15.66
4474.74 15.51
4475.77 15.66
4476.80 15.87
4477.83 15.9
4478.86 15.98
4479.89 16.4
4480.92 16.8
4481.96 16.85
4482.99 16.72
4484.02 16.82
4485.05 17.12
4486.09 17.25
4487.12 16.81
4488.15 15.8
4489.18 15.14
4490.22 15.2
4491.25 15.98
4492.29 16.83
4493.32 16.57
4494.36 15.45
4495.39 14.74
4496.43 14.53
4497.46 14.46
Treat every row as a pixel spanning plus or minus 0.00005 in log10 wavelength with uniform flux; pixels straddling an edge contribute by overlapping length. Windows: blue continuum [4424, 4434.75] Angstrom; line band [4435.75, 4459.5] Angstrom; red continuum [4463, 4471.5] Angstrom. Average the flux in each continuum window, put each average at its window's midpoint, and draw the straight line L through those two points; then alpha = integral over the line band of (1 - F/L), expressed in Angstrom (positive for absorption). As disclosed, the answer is -0.3 Angstrom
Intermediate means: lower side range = 16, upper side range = 15.6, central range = 16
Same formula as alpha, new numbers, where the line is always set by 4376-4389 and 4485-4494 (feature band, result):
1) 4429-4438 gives -0.3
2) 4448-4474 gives -0.3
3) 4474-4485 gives -0.1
